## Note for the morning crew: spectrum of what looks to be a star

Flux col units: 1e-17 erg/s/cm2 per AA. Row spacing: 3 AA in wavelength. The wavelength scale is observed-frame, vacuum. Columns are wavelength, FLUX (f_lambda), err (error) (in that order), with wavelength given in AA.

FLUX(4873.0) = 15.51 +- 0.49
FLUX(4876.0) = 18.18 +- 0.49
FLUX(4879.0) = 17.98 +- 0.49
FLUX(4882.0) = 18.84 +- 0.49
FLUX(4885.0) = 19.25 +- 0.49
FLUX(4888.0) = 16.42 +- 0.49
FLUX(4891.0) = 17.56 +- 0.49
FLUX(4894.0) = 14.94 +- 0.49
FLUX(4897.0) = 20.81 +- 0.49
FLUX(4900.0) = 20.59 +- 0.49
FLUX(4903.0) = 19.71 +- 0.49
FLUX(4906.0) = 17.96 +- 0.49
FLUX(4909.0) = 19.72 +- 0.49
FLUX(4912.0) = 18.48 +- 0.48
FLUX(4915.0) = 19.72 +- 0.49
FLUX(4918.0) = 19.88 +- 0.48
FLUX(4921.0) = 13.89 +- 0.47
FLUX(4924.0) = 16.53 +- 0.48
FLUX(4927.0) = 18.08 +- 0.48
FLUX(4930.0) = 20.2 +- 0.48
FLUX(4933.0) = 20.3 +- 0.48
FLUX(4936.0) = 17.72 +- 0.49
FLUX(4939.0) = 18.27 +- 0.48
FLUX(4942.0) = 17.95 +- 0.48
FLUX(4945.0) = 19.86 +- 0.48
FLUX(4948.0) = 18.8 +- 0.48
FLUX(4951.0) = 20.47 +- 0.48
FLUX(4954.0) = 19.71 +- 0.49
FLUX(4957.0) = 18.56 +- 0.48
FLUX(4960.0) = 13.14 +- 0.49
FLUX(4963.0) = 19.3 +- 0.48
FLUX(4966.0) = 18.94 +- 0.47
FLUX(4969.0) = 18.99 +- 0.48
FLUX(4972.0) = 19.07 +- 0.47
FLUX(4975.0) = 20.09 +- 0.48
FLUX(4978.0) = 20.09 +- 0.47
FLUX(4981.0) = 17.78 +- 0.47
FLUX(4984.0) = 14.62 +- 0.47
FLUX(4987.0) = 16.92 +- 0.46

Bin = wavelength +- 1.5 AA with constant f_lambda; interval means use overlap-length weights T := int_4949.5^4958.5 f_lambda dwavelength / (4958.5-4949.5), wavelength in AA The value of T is 19.6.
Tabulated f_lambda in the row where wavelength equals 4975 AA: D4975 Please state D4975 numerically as 20.09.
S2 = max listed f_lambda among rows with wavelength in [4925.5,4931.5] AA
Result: 20.2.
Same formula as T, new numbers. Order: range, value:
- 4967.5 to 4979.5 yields 19.6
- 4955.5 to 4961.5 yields 15.8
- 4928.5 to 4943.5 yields 18.9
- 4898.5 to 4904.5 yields 20.2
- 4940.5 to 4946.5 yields 18.9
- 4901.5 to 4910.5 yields 19.1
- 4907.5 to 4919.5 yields 19.4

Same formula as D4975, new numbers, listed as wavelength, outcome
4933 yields 20.3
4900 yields 20.59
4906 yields 17.96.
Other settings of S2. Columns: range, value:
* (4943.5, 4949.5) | 19.86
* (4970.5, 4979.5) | 20.09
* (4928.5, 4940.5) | 20.3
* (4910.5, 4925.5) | 19.88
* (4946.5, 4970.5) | 20.47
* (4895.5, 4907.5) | 20.81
